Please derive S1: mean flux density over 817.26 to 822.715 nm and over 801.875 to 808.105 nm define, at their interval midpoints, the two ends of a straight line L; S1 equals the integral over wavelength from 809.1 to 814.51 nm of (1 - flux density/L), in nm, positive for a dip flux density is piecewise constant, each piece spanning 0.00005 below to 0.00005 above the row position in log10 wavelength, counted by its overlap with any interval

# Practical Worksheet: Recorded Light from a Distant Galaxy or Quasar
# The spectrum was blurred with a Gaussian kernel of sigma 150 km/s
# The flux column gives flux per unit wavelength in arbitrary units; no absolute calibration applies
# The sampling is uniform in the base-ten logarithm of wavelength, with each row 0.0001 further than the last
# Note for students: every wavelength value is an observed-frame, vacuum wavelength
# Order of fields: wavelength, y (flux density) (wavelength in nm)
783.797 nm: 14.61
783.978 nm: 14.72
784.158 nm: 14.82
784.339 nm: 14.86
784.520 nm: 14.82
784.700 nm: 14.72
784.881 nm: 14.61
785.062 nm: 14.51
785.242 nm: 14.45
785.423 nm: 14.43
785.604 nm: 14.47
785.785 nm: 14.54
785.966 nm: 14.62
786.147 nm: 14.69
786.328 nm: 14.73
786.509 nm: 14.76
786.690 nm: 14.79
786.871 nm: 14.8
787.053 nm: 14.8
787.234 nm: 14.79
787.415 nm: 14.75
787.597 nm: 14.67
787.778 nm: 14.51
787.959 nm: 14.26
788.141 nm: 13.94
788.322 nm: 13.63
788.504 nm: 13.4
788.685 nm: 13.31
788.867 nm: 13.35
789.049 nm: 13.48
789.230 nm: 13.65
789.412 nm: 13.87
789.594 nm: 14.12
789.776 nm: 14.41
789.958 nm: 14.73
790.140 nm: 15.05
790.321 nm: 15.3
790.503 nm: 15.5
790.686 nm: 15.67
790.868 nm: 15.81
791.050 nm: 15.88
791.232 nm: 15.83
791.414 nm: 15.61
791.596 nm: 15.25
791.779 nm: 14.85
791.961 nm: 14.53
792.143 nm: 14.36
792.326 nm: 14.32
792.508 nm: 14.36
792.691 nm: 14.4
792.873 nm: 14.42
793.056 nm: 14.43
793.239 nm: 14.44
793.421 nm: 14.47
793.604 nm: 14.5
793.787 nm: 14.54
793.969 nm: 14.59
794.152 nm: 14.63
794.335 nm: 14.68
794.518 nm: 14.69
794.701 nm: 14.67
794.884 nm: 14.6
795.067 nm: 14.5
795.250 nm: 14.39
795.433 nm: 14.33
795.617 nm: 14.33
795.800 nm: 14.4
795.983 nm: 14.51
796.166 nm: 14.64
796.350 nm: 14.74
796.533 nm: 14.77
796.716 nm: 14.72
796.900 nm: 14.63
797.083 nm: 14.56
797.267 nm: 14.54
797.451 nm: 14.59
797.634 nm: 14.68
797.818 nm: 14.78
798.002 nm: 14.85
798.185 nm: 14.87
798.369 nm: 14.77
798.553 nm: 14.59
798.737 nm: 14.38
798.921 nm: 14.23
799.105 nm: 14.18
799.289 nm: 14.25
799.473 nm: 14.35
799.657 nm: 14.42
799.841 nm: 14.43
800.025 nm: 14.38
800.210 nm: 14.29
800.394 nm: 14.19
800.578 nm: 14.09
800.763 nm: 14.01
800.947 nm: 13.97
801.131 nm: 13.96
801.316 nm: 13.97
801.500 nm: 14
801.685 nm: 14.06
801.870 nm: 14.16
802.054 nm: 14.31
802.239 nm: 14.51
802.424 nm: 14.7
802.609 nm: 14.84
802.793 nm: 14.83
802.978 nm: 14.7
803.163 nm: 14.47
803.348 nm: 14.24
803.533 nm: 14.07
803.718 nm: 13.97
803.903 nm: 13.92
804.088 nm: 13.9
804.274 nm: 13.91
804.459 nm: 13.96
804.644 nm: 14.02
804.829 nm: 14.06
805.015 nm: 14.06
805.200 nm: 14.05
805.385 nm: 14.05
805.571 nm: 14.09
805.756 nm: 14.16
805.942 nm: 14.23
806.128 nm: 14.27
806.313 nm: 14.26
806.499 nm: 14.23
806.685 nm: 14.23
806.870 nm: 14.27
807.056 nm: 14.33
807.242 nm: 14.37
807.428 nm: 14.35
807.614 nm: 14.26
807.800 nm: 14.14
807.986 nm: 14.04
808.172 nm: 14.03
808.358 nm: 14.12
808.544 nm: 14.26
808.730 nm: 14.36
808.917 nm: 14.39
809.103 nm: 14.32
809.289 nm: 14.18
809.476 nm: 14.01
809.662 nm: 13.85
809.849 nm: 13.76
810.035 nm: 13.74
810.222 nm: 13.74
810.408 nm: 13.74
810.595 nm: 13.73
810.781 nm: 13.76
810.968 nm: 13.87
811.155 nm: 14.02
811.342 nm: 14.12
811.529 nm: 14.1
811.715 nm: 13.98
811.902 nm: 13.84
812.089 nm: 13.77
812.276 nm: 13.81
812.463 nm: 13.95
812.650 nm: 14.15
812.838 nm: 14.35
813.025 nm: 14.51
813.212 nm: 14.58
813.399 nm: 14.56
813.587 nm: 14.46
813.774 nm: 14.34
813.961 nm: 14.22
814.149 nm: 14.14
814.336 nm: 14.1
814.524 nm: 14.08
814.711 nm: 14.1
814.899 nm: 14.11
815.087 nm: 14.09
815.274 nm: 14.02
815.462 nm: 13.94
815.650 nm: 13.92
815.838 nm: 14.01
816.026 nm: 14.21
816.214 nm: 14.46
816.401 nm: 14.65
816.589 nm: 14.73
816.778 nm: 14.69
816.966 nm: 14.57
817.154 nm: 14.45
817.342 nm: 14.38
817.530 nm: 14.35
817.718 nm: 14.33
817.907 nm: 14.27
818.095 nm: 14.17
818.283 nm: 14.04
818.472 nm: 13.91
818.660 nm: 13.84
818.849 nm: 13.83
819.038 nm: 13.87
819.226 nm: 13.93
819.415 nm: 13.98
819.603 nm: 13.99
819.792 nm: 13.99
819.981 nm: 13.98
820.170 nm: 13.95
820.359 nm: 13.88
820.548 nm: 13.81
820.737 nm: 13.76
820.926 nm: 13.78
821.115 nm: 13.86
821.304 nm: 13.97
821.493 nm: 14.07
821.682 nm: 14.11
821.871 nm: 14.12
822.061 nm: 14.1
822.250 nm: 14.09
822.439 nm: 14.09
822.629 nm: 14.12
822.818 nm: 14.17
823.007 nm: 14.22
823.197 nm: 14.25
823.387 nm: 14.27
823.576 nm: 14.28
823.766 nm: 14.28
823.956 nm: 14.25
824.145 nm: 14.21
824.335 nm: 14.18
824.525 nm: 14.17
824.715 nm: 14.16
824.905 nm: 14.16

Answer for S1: 0.03 nm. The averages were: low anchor 14.2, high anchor 14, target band 14.1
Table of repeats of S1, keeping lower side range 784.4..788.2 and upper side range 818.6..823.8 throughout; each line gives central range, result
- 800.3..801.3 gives 0.023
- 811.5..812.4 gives 0.018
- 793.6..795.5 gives -0.012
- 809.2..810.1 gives 0.019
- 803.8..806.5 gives 0.041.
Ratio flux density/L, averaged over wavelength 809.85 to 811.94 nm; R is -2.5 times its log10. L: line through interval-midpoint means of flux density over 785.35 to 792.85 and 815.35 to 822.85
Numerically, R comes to 0.03 mag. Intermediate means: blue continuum 14.6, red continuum 14.1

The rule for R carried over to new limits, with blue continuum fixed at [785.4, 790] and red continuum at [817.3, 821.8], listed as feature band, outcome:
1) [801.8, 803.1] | -0.03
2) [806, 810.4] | 0.00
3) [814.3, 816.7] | -0.01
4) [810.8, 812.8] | 0.01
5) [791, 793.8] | -0.04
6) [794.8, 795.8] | -0.02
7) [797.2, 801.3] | -0.02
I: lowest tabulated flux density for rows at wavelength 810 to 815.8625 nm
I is 13.73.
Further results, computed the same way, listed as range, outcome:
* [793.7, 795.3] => 14.39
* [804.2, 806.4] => 13.91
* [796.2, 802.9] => 13.96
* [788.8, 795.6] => 13.35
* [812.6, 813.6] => 14.15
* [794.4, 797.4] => 14.33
